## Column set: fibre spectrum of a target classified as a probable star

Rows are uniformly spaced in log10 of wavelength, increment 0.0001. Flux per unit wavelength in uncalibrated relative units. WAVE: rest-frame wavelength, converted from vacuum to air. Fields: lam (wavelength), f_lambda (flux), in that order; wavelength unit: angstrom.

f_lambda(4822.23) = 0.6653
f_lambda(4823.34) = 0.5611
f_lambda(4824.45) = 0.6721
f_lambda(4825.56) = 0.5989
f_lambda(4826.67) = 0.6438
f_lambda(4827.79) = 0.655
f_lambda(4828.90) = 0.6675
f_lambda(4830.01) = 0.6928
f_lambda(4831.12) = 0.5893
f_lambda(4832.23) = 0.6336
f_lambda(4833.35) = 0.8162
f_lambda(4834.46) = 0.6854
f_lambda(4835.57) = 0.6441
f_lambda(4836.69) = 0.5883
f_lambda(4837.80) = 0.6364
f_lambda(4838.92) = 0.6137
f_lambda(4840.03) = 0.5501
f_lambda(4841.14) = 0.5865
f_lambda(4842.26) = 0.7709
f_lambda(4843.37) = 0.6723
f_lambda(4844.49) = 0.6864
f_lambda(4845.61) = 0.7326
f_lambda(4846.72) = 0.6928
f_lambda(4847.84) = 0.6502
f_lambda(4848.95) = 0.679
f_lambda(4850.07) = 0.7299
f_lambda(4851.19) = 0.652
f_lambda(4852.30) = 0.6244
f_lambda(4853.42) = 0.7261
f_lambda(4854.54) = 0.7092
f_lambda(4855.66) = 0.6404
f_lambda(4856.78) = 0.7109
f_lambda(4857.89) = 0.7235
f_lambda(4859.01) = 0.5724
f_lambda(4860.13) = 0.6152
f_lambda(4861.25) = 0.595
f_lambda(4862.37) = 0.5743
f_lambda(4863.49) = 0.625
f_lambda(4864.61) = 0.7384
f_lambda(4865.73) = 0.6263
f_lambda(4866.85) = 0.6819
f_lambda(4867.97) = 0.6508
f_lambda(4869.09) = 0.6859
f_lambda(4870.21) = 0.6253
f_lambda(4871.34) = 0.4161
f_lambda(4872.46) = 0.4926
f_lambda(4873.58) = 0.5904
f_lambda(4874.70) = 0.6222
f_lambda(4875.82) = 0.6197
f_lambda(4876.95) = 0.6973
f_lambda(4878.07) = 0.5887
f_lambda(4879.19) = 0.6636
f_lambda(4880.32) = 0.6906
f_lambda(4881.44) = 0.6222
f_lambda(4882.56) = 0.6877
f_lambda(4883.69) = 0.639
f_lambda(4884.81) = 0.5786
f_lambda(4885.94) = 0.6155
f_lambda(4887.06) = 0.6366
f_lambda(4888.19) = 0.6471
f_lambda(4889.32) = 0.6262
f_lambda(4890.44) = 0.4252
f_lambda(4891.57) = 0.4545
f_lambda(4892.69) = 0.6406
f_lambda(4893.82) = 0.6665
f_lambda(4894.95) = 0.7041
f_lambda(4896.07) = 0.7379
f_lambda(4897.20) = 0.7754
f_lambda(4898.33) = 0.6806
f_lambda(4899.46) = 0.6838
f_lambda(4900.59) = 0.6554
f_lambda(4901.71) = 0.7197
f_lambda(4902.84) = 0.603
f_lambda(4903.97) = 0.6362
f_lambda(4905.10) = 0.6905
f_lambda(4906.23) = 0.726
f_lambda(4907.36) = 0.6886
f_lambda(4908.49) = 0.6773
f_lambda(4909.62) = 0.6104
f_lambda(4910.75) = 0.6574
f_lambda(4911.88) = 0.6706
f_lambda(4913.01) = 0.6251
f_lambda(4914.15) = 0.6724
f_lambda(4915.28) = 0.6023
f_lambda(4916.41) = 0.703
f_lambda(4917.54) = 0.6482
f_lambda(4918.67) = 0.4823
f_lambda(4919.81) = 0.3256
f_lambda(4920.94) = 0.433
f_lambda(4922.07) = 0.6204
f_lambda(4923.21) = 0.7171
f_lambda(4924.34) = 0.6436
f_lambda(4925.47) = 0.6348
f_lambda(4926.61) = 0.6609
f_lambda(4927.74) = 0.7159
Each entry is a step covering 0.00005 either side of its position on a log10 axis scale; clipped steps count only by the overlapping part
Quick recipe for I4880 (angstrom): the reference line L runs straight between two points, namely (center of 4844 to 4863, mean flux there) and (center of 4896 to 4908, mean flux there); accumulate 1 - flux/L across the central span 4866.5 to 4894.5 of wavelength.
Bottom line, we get 2.8 angstrom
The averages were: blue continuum 0.665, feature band 0.61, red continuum 0.688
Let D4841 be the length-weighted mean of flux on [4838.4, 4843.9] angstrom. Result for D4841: 0.64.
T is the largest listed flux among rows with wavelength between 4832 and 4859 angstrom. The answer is 0.8162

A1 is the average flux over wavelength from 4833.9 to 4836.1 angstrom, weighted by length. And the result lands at 0.667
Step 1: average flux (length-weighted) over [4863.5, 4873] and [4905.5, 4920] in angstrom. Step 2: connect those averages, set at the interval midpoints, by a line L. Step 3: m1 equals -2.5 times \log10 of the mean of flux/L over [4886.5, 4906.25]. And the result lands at -0.04 mag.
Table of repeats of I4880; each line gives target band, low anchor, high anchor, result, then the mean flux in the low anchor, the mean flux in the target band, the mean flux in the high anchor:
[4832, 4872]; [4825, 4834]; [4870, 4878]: -2.2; 0.662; 0.654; 0.579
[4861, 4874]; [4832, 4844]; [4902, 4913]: 1.0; 0.655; 0.609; 0.662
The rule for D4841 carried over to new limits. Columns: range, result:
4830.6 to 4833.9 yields 0.679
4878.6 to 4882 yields 0.659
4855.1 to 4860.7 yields 0.653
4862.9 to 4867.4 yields 0.667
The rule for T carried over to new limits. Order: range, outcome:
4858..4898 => 0.7754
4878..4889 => 0.6906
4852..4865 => 0.7384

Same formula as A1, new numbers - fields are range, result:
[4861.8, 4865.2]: 0.645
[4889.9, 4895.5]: 0.578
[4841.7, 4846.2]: 0.715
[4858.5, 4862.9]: 0.589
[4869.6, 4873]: 0.513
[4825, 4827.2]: 0.622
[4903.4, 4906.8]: 0.684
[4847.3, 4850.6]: 0.687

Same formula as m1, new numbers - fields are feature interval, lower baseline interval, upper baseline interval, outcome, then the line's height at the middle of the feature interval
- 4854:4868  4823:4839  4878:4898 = -0.02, 0.641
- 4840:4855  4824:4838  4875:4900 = -0.05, 0.651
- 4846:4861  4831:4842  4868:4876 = -0.10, 0.612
